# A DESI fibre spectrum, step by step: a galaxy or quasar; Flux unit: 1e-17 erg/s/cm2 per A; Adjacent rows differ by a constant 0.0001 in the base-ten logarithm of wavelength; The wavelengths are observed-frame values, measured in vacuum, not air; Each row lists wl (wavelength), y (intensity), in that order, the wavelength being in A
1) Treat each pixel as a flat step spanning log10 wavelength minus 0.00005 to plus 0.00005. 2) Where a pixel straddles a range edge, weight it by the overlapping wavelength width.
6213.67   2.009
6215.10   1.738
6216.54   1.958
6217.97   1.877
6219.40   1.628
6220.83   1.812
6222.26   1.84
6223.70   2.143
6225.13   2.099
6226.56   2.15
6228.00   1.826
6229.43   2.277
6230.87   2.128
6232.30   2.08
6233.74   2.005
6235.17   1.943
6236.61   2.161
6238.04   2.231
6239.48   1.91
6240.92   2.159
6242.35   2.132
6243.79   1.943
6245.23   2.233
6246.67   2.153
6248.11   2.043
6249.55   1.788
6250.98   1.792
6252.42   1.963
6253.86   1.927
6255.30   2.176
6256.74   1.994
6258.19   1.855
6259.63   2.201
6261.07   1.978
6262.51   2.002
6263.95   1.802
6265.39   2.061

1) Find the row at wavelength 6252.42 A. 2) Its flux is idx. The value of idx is 1.963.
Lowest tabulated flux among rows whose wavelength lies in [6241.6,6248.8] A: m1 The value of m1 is 1.943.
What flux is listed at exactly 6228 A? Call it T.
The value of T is 1.826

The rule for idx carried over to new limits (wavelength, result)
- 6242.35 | 2.132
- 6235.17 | 1.943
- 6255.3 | 2.176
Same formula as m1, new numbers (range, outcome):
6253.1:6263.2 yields 1.855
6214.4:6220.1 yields 1.628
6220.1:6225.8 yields 1.812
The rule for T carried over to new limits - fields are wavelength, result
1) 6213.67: 2.009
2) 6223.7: 2.143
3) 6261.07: 1.978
